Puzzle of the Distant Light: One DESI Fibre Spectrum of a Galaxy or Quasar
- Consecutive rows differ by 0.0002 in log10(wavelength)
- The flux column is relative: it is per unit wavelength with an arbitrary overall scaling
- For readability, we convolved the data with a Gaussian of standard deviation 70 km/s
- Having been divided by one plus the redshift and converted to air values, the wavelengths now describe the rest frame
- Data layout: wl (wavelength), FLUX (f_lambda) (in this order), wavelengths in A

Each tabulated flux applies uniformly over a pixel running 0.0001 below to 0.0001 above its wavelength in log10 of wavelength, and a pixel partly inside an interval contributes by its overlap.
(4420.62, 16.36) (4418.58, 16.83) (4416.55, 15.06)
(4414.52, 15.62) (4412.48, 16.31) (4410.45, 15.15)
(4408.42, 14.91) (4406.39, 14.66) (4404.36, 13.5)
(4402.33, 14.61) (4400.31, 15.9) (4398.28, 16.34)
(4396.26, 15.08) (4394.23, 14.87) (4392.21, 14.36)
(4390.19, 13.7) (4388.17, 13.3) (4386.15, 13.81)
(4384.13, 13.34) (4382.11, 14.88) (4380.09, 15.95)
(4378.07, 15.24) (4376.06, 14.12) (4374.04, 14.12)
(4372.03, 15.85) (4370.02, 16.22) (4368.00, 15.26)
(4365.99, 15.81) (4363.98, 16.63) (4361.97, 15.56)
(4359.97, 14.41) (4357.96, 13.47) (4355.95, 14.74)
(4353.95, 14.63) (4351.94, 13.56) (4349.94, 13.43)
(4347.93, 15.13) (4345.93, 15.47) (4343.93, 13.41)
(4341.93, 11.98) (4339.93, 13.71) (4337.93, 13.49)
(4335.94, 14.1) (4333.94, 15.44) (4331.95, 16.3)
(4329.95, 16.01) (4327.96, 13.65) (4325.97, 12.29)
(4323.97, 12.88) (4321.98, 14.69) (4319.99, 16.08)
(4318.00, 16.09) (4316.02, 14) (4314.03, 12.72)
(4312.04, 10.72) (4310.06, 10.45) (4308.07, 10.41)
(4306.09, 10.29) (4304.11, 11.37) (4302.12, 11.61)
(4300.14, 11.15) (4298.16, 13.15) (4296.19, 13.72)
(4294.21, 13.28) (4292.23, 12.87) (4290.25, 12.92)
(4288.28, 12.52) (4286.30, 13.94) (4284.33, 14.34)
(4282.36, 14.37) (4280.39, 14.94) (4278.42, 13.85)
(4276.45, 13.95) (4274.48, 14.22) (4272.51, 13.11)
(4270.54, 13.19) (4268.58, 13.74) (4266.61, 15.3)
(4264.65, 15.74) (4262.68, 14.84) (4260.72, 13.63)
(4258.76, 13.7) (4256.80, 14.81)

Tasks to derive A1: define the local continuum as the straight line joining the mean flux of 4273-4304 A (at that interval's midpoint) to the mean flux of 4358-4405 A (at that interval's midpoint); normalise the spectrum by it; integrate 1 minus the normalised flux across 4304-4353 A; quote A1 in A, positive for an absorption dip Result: 1.6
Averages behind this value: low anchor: 13.3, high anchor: 14.9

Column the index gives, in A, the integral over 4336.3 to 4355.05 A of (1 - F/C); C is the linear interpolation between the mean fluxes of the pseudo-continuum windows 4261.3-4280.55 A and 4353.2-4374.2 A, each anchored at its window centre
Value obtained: 1.4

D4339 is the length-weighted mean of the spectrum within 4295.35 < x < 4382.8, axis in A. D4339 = 14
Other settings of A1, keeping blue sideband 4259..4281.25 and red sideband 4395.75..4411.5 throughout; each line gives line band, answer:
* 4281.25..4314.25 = 4.7 A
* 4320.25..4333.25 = 0.1 A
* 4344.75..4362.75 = 0.3 A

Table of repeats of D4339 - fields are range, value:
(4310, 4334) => 14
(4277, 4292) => 13.8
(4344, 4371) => 14.9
